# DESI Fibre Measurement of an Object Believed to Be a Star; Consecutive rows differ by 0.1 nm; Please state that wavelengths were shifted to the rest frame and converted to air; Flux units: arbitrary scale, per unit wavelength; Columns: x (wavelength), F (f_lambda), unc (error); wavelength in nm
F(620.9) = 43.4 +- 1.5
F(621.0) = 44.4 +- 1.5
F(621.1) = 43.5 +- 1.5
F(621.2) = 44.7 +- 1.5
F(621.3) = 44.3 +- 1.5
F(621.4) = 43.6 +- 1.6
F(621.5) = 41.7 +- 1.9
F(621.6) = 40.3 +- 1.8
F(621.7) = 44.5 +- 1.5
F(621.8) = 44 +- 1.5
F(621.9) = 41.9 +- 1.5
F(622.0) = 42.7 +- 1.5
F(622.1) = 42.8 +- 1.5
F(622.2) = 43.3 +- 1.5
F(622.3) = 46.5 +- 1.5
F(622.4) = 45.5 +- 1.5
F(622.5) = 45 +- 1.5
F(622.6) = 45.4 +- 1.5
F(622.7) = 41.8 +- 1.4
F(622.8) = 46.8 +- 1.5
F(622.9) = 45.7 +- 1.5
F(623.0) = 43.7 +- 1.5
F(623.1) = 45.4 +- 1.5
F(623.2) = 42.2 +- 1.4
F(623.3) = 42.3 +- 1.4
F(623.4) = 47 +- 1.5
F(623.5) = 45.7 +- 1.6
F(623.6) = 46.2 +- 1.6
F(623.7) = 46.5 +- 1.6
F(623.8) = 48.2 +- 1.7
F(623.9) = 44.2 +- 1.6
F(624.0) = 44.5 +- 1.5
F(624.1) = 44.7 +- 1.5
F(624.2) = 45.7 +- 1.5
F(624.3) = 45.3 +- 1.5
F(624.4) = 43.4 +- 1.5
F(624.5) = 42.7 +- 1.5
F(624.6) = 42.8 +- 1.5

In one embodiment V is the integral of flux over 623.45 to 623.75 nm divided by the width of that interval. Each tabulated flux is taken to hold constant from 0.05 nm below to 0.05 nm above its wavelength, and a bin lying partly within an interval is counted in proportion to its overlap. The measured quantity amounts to 46.1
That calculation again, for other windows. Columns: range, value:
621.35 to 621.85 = 42.8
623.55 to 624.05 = 45.9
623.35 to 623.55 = 46.3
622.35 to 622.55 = 45.2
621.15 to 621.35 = 44.5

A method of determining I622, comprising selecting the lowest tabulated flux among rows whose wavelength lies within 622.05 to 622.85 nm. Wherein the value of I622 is 41.8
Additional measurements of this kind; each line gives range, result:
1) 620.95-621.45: 43.5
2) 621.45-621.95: 40.3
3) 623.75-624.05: 44.2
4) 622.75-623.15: 43.7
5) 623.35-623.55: 45.7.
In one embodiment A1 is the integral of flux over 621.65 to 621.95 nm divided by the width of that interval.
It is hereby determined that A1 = 43.5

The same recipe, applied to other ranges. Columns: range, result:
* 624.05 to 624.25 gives 45.2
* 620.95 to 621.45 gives 44.1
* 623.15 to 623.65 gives 44.7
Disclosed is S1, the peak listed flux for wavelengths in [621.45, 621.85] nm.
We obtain 44.5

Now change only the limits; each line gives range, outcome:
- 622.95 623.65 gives 47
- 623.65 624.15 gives 48.2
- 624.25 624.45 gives 45.3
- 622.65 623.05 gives 46.8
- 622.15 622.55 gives 46.5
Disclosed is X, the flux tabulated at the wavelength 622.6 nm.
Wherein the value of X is 45.4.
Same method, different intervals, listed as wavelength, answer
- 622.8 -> 46.8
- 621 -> 44.4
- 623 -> 43.7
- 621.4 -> 43.6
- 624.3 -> 45.3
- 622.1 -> 42.8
